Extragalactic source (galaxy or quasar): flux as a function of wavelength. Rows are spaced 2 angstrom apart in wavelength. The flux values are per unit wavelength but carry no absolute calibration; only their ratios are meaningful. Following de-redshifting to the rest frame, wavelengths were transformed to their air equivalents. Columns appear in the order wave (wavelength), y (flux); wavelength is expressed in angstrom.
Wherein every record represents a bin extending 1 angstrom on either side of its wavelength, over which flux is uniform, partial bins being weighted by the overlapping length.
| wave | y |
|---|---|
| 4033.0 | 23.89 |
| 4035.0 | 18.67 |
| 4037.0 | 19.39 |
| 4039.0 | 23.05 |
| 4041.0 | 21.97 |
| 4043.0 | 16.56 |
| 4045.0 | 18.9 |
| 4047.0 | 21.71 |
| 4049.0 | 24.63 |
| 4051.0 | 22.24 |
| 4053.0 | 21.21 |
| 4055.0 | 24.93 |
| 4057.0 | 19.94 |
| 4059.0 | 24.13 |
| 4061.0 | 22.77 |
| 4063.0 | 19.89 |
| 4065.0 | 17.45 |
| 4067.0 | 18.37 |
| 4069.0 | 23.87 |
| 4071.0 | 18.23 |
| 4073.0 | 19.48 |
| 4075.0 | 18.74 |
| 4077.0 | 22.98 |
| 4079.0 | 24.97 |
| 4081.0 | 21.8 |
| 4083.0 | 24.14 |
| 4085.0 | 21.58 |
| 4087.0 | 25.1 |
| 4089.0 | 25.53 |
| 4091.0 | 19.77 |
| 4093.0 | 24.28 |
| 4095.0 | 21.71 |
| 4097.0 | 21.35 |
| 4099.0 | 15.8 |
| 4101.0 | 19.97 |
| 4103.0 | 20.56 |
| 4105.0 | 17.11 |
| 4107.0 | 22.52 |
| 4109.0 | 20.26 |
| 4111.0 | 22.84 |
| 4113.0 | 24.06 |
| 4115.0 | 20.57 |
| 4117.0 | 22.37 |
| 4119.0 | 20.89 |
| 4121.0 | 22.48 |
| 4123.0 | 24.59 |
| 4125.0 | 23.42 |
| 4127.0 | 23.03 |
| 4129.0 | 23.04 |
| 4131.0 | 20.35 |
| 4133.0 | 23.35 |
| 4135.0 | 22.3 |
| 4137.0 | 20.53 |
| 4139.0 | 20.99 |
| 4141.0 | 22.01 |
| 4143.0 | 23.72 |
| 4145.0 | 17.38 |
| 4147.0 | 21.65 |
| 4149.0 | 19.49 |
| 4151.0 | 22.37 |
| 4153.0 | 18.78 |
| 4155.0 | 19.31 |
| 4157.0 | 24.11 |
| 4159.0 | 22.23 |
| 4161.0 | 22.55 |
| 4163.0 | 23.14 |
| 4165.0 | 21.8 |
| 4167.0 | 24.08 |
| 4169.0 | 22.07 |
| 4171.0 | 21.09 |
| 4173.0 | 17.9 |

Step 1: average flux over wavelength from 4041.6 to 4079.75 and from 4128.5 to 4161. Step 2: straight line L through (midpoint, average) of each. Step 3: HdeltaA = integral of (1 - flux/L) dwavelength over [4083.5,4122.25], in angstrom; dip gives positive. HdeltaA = -0.6 angstrom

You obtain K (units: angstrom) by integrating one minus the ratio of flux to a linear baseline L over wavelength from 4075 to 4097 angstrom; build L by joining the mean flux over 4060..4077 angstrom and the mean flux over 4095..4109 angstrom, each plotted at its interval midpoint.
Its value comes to -3.33 angstrom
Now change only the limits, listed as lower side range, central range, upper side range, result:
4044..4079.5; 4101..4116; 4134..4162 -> 0.2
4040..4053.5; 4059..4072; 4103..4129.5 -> 0.5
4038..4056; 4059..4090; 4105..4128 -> 0.2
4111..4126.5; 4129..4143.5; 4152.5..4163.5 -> 0.2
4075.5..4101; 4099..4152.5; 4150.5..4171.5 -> 1.5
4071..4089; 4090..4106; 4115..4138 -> 1.6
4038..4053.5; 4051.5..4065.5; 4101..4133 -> -0.2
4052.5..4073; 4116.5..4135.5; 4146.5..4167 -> -1.0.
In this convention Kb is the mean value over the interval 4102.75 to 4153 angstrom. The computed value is 21.6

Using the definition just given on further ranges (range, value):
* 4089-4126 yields 21.5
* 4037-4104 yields 21.4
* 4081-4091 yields 23.4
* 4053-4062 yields 22.8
